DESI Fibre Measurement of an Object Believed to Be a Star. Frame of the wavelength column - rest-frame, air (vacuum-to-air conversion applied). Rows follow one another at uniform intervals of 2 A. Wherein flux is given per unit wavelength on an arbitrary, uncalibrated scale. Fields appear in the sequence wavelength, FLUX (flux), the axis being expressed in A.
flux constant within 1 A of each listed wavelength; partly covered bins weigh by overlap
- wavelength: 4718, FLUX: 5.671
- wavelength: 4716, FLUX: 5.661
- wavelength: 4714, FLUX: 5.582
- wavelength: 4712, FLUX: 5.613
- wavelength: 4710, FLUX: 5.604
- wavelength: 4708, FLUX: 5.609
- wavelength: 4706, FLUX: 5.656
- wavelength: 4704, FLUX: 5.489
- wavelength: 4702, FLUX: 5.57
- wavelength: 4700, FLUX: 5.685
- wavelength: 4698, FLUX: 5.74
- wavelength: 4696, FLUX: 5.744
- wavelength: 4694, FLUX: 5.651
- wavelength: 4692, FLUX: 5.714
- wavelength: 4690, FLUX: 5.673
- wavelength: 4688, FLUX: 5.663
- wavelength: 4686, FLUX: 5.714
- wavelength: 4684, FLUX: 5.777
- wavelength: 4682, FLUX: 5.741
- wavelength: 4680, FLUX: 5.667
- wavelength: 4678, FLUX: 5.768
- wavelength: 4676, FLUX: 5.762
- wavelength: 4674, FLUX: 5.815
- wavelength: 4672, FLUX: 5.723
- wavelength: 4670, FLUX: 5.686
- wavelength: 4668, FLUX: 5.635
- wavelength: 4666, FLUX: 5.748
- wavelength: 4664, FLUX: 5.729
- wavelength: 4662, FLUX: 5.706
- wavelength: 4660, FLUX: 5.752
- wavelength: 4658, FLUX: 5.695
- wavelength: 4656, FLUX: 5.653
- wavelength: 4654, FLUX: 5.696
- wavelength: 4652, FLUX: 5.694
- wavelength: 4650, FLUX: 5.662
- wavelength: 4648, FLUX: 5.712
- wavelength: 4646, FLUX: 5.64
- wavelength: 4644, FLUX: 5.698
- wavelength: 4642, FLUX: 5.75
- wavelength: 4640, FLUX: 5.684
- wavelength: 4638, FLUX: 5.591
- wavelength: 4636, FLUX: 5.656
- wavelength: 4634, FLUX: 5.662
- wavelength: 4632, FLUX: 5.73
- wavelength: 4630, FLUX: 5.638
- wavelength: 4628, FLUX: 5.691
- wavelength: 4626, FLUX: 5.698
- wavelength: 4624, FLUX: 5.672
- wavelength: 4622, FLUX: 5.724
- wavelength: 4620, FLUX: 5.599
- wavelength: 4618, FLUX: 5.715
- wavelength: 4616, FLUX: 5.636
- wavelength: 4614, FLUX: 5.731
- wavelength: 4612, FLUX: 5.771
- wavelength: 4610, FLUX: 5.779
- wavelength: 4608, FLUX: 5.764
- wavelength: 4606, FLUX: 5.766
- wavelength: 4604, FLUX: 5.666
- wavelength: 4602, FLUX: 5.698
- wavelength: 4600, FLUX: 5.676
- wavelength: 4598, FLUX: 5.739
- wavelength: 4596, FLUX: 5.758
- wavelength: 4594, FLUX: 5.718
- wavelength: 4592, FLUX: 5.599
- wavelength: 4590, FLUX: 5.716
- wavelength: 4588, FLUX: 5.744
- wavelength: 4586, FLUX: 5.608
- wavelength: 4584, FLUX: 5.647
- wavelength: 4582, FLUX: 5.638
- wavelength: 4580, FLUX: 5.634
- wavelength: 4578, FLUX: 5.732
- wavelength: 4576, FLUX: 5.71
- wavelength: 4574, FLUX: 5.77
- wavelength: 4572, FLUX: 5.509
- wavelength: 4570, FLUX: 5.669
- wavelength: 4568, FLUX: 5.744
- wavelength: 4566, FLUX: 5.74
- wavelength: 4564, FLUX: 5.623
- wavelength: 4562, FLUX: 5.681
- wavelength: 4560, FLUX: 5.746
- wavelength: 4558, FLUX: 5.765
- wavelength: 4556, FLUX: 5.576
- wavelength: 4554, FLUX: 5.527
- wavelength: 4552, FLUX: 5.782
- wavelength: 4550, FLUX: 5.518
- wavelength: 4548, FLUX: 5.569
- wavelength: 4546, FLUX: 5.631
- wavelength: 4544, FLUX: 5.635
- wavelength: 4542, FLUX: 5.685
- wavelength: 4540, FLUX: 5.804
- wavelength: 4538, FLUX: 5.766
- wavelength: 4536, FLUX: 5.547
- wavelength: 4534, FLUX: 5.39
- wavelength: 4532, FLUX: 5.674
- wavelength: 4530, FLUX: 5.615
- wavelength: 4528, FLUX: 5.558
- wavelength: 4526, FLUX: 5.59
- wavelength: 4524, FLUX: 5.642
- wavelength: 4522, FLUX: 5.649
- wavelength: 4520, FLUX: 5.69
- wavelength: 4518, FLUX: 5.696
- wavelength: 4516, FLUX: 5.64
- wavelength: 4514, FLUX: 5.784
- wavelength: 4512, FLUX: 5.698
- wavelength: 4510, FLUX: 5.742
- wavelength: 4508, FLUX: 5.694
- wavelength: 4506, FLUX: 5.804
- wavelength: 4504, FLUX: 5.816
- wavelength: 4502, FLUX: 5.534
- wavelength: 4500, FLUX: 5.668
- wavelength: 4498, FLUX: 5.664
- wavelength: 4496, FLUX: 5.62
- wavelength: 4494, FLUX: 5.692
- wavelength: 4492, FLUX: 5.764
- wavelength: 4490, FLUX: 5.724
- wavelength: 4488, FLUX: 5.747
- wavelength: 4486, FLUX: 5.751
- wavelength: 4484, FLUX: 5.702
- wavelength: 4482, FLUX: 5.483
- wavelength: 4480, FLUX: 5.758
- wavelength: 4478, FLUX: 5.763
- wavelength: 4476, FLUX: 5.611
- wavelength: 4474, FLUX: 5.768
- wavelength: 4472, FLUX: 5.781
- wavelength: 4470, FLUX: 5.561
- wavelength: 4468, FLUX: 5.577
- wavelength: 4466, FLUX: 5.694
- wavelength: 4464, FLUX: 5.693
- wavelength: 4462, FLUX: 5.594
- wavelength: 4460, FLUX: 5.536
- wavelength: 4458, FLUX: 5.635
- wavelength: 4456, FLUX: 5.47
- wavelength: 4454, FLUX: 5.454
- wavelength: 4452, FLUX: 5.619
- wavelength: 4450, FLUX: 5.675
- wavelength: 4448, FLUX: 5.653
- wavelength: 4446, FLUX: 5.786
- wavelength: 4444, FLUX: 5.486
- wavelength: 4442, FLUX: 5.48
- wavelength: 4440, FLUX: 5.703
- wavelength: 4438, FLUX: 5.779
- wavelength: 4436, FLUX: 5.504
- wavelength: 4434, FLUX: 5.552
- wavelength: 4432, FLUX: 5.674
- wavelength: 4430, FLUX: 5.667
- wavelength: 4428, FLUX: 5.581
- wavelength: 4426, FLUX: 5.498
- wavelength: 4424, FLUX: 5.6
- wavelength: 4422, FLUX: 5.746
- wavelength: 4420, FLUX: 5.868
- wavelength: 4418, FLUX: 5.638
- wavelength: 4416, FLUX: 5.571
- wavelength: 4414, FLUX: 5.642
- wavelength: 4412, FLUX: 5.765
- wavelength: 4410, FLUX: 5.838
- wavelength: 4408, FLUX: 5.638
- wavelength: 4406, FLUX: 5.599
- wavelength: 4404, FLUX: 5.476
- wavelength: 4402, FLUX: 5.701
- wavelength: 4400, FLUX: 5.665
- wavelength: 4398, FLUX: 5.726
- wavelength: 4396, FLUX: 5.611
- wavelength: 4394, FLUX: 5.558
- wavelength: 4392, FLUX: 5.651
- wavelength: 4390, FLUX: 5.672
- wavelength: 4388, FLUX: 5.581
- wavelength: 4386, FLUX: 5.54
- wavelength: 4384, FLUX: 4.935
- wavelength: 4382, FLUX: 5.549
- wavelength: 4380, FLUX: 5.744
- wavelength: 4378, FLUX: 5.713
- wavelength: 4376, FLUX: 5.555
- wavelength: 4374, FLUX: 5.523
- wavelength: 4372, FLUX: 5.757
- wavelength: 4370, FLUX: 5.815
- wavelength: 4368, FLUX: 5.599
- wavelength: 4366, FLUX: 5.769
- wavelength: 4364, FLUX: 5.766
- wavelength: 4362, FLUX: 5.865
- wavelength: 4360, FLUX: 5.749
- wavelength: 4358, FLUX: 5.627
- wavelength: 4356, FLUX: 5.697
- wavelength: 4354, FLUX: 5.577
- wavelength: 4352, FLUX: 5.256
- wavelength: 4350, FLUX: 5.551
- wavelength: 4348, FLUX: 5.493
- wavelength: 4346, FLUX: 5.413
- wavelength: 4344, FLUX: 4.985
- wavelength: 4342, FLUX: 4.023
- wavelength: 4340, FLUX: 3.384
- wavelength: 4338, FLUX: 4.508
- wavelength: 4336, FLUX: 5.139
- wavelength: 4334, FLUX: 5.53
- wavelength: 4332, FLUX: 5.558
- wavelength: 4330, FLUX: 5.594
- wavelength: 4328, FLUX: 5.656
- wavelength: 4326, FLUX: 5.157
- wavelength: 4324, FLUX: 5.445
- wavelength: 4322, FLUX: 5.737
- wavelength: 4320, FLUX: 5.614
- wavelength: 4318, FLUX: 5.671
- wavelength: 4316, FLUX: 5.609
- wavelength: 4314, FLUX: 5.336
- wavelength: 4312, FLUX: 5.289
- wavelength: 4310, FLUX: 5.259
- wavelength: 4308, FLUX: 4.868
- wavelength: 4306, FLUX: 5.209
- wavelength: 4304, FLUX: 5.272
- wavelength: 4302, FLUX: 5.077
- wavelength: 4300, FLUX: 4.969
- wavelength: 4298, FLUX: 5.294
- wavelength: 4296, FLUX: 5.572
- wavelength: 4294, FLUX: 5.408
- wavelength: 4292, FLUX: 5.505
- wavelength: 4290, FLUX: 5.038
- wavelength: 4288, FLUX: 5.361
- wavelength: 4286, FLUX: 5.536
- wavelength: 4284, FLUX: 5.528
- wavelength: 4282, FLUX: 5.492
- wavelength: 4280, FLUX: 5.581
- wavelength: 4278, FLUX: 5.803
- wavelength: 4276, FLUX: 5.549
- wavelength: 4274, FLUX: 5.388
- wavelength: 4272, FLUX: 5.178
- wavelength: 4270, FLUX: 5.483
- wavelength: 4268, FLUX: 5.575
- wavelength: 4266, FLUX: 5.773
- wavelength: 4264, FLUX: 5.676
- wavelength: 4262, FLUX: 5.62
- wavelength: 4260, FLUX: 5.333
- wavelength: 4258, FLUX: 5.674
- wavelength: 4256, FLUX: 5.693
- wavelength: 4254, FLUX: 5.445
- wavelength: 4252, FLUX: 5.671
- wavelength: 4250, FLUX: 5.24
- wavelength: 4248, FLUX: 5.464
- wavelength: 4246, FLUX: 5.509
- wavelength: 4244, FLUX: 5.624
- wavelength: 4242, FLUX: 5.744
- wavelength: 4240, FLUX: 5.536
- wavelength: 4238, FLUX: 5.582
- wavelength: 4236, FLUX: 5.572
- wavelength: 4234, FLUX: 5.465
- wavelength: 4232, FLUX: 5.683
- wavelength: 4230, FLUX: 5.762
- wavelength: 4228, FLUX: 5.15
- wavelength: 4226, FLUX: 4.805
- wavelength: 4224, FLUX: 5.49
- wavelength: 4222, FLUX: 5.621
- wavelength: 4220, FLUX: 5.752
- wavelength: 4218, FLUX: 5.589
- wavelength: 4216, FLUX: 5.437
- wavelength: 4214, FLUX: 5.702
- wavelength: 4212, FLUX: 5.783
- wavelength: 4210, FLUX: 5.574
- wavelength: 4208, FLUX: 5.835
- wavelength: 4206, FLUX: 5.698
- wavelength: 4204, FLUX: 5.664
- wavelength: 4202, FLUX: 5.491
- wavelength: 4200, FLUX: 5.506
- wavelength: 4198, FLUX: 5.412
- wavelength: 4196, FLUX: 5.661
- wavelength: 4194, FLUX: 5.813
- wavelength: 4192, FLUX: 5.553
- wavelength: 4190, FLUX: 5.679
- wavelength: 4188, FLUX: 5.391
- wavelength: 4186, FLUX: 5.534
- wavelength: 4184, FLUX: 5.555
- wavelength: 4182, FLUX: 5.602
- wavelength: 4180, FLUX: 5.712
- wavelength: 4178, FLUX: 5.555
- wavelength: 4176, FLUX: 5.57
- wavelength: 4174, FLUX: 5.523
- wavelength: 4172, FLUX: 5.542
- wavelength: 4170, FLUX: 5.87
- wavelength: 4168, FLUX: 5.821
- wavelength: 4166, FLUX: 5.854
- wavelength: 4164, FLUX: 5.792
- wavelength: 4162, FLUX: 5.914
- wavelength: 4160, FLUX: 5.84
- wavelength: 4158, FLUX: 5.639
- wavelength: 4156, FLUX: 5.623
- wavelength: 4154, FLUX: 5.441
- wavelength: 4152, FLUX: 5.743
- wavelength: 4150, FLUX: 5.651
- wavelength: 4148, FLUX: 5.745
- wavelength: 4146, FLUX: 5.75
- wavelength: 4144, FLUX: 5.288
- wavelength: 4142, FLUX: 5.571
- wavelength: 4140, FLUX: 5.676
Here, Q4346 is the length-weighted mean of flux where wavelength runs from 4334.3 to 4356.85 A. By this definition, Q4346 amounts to 5.01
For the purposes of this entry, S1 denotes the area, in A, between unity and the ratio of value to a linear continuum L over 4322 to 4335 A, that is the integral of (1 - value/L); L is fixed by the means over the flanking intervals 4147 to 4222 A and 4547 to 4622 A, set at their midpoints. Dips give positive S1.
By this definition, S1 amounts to 0.35 A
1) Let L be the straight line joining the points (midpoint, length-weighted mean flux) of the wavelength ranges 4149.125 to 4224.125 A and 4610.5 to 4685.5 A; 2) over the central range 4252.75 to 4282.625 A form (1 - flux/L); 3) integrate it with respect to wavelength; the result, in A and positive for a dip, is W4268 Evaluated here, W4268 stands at 0.5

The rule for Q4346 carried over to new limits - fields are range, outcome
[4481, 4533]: 5.68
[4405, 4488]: 5.64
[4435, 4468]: 5.61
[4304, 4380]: 5.39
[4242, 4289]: 5.53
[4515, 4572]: 5.65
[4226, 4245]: 5.53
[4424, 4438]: 5.6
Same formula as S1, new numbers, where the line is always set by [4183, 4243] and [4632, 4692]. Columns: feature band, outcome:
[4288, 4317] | 1.7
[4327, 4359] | 2.4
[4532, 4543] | 0.0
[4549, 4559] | 0.1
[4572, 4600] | 0.0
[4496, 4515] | -0.2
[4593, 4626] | -0.2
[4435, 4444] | 0.1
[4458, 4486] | -0.1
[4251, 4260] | 0.0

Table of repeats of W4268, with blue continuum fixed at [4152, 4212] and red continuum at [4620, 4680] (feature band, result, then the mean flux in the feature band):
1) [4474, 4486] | 0.0 A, 5.68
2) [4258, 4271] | 0.2 A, 5.58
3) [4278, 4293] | 0.5 A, 5.46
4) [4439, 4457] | 0.3 A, 5.59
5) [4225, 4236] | 0.5 A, 5.39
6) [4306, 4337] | 1.3 A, 5.42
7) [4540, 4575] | 0.2 A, 5.66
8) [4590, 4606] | 0.0 A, 5.7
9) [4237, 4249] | 0.2 A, 5.58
